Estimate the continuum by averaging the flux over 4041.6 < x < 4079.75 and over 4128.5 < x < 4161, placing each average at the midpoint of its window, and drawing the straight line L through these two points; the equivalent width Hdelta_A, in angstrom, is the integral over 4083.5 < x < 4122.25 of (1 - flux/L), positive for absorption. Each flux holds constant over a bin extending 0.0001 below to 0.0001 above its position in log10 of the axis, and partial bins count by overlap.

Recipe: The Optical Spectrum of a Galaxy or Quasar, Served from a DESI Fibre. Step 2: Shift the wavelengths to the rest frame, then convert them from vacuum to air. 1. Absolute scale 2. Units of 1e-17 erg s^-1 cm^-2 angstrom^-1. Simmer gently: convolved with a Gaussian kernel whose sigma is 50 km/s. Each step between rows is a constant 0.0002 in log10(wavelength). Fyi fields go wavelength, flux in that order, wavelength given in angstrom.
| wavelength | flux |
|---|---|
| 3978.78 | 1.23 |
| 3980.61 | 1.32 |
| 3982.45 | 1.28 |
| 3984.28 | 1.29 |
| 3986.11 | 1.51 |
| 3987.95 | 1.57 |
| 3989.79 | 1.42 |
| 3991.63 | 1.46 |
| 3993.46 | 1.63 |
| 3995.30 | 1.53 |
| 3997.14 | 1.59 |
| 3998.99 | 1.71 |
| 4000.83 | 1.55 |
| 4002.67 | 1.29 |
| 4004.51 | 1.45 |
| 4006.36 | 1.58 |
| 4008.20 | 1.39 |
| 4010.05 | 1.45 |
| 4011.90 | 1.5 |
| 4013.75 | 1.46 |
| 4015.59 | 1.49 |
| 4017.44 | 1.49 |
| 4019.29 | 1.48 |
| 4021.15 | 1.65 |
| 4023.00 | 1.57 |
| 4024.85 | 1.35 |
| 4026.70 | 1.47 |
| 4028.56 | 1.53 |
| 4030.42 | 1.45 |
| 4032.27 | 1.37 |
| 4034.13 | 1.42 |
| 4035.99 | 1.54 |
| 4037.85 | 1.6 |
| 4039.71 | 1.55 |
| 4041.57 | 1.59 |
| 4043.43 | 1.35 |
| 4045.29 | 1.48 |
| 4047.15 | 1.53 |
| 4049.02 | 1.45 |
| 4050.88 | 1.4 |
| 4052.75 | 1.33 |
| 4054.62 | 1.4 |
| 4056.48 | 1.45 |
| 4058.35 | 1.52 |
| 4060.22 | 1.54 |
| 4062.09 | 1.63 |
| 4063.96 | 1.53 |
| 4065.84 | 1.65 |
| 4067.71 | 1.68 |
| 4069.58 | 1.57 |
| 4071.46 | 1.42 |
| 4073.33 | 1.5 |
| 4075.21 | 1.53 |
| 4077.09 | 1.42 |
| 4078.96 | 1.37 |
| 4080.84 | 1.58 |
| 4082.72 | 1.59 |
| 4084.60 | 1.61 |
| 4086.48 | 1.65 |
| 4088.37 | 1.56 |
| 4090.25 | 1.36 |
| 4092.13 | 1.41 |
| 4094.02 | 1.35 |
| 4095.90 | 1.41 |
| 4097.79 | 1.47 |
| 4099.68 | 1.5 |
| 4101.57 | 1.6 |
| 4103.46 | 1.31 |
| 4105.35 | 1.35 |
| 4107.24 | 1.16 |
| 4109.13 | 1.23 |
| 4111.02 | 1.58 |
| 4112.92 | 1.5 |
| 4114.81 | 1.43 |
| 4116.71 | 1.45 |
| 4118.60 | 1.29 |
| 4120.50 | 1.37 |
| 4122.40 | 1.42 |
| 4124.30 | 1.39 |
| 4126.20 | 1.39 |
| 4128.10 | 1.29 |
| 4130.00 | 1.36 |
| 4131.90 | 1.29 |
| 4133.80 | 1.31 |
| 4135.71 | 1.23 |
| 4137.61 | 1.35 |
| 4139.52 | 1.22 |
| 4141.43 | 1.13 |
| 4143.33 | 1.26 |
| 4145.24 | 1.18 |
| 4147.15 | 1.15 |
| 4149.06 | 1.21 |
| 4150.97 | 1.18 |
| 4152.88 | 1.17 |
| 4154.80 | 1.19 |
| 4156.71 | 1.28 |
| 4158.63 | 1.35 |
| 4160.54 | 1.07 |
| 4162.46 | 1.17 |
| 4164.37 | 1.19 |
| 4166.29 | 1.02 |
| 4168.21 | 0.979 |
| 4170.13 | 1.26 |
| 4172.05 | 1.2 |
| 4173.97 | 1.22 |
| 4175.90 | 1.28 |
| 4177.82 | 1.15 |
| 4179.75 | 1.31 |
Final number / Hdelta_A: -1.9 angstrom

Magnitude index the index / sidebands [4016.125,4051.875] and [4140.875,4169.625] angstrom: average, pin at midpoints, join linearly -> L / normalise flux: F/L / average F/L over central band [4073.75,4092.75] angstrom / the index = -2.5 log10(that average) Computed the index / -0.114 mag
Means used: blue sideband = 1.49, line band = 1.51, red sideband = 1.17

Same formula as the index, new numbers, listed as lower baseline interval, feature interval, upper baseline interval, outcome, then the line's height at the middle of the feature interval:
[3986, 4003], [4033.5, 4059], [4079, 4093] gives 0.04 mag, 1.53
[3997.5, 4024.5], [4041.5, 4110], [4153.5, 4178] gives -0.08 mag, 1.37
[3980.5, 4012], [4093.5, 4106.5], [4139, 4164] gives -0.11 mag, 1.29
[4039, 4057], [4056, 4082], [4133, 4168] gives -0.10 mag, 1.4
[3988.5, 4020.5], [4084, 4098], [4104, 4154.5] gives -0.09 mag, 1.36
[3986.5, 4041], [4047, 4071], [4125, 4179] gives -0.08 mag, 1.41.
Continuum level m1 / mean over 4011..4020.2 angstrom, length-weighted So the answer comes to 1.49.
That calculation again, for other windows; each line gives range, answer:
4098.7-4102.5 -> 1.55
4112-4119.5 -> 1.42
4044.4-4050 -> 1.49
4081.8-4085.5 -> 1.6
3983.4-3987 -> 1.4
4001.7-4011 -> 1.43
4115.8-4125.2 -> 1.38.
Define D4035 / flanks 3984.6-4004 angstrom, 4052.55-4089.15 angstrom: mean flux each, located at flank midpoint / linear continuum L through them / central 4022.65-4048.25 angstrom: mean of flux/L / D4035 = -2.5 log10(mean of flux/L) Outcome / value 0.03 mag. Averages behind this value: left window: 1.52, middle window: 1.48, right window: 1.53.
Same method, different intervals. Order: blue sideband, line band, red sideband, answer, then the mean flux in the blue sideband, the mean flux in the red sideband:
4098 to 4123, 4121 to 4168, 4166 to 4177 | 0.029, 1.4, 1.17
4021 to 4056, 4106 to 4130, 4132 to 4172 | -0.078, 1.47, 1.2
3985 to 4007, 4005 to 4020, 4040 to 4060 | 0.016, 1.52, 1.46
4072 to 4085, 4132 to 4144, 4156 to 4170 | 0.006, 1.51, 1.16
